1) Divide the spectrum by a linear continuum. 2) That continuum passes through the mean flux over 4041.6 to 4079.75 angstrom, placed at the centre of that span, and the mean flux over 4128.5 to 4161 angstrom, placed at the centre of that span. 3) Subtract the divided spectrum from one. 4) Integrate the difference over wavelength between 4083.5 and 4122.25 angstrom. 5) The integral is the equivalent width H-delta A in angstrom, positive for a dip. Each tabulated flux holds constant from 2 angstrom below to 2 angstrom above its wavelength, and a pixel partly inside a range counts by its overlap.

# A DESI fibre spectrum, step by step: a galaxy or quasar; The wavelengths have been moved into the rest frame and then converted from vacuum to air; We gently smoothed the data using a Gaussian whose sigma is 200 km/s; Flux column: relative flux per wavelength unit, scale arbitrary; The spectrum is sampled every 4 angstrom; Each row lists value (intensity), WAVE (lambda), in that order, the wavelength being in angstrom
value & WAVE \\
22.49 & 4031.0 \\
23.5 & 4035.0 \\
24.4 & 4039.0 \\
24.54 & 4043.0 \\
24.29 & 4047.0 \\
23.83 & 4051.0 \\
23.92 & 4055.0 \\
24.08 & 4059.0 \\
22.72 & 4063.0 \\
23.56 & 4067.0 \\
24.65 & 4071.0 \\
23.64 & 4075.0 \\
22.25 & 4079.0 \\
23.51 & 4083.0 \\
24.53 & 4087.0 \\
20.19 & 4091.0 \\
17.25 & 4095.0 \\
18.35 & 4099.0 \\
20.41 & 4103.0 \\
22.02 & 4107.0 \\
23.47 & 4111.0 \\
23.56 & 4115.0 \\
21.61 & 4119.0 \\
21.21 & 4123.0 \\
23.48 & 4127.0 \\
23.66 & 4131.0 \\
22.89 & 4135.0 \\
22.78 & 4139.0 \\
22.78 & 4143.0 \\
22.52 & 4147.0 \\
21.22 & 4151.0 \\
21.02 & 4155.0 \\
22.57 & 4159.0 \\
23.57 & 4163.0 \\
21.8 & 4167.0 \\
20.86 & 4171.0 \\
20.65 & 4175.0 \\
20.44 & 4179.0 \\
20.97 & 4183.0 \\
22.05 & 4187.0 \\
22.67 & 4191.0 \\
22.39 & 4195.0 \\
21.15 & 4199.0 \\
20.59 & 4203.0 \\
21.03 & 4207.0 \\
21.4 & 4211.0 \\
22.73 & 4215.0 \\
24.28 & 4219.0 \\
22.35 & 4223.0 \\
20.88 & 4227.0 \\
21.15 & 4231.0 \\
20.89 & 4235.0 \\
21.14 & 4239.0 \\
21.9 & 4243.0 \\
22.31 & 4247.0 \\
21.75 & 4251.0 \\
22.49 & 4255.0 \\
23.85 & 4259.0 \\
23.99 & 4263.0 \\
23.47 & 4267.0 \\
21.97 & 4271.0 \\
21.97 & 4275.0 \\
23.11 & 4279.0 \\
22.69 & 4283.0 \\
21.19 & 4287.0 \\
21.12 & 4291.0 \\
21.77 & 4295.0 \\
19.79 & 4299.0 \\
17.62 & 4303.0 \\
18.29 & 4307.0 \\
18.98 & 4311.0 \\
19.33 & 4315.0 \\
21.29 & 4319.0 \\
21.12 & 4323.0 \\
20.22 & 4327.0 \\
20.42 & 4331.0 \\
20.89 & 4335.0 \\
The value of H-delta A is 2.95 angstrom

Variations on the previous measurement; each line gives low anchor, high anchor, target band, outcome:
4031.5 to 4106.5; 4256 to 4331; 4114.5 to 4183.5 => 0.4 angstrom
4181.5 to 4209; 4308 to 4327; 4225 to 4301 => -4.5 angstrom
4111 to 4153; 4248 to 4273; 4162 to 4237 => 3.7 angstrom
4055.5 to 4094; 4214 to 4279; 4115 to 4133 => 0.2 angstrom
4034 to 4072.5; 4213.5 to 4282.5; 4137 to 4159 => 1.0 angstrom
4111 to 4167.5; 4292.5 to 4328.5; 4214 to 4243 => -1.0 angstrom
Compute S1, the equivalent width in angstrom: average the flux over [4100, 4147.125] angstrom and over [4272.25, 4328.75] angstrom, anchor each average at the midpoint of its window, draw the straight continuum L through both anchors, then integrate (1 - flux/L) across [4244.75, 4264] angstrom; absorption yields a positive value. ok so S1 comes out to -1.6 angstrom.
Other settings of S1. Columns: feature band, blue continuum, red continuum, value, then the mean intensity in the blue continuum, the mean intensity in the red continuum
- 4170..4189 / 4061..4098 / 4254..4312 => 0.8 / 22.4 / 21.5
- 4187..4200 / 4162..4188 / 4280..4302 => -0.5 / 21.4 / 21.2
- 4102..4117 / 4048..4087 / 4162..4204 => 0.2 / 23.6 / 21.5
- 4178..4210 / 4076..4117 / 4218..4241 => 0.3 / 21.6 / 21.7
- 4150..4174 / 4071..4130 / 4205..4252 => 0.1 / 21.9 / 21.8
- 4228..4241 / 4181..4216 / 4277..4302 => 0.3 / 21.6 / 21.5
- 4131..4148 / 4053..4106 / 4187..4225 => -0.5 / 22.2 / 22.1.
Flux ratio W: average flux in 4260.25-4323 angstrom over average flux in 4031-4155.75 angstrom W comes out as 0.93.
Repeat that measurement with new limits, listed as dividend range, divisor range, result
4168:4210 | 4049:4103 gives 0.95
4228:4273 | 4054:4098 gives 0.98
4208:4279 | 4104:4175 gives 1.00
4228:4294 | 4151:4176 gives 1.02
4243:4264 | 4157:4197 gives 1.04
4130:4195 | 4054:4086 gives 0.93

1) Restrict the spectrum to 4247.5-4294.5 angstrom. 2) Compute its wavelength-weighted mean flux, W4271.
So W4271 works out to 22.5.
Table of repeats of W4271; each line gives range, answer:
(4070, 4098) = 22.1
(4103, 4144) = 22.6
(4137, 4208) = 21.7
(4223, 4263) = 22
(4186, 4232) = 21.9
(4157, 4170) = 22.5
